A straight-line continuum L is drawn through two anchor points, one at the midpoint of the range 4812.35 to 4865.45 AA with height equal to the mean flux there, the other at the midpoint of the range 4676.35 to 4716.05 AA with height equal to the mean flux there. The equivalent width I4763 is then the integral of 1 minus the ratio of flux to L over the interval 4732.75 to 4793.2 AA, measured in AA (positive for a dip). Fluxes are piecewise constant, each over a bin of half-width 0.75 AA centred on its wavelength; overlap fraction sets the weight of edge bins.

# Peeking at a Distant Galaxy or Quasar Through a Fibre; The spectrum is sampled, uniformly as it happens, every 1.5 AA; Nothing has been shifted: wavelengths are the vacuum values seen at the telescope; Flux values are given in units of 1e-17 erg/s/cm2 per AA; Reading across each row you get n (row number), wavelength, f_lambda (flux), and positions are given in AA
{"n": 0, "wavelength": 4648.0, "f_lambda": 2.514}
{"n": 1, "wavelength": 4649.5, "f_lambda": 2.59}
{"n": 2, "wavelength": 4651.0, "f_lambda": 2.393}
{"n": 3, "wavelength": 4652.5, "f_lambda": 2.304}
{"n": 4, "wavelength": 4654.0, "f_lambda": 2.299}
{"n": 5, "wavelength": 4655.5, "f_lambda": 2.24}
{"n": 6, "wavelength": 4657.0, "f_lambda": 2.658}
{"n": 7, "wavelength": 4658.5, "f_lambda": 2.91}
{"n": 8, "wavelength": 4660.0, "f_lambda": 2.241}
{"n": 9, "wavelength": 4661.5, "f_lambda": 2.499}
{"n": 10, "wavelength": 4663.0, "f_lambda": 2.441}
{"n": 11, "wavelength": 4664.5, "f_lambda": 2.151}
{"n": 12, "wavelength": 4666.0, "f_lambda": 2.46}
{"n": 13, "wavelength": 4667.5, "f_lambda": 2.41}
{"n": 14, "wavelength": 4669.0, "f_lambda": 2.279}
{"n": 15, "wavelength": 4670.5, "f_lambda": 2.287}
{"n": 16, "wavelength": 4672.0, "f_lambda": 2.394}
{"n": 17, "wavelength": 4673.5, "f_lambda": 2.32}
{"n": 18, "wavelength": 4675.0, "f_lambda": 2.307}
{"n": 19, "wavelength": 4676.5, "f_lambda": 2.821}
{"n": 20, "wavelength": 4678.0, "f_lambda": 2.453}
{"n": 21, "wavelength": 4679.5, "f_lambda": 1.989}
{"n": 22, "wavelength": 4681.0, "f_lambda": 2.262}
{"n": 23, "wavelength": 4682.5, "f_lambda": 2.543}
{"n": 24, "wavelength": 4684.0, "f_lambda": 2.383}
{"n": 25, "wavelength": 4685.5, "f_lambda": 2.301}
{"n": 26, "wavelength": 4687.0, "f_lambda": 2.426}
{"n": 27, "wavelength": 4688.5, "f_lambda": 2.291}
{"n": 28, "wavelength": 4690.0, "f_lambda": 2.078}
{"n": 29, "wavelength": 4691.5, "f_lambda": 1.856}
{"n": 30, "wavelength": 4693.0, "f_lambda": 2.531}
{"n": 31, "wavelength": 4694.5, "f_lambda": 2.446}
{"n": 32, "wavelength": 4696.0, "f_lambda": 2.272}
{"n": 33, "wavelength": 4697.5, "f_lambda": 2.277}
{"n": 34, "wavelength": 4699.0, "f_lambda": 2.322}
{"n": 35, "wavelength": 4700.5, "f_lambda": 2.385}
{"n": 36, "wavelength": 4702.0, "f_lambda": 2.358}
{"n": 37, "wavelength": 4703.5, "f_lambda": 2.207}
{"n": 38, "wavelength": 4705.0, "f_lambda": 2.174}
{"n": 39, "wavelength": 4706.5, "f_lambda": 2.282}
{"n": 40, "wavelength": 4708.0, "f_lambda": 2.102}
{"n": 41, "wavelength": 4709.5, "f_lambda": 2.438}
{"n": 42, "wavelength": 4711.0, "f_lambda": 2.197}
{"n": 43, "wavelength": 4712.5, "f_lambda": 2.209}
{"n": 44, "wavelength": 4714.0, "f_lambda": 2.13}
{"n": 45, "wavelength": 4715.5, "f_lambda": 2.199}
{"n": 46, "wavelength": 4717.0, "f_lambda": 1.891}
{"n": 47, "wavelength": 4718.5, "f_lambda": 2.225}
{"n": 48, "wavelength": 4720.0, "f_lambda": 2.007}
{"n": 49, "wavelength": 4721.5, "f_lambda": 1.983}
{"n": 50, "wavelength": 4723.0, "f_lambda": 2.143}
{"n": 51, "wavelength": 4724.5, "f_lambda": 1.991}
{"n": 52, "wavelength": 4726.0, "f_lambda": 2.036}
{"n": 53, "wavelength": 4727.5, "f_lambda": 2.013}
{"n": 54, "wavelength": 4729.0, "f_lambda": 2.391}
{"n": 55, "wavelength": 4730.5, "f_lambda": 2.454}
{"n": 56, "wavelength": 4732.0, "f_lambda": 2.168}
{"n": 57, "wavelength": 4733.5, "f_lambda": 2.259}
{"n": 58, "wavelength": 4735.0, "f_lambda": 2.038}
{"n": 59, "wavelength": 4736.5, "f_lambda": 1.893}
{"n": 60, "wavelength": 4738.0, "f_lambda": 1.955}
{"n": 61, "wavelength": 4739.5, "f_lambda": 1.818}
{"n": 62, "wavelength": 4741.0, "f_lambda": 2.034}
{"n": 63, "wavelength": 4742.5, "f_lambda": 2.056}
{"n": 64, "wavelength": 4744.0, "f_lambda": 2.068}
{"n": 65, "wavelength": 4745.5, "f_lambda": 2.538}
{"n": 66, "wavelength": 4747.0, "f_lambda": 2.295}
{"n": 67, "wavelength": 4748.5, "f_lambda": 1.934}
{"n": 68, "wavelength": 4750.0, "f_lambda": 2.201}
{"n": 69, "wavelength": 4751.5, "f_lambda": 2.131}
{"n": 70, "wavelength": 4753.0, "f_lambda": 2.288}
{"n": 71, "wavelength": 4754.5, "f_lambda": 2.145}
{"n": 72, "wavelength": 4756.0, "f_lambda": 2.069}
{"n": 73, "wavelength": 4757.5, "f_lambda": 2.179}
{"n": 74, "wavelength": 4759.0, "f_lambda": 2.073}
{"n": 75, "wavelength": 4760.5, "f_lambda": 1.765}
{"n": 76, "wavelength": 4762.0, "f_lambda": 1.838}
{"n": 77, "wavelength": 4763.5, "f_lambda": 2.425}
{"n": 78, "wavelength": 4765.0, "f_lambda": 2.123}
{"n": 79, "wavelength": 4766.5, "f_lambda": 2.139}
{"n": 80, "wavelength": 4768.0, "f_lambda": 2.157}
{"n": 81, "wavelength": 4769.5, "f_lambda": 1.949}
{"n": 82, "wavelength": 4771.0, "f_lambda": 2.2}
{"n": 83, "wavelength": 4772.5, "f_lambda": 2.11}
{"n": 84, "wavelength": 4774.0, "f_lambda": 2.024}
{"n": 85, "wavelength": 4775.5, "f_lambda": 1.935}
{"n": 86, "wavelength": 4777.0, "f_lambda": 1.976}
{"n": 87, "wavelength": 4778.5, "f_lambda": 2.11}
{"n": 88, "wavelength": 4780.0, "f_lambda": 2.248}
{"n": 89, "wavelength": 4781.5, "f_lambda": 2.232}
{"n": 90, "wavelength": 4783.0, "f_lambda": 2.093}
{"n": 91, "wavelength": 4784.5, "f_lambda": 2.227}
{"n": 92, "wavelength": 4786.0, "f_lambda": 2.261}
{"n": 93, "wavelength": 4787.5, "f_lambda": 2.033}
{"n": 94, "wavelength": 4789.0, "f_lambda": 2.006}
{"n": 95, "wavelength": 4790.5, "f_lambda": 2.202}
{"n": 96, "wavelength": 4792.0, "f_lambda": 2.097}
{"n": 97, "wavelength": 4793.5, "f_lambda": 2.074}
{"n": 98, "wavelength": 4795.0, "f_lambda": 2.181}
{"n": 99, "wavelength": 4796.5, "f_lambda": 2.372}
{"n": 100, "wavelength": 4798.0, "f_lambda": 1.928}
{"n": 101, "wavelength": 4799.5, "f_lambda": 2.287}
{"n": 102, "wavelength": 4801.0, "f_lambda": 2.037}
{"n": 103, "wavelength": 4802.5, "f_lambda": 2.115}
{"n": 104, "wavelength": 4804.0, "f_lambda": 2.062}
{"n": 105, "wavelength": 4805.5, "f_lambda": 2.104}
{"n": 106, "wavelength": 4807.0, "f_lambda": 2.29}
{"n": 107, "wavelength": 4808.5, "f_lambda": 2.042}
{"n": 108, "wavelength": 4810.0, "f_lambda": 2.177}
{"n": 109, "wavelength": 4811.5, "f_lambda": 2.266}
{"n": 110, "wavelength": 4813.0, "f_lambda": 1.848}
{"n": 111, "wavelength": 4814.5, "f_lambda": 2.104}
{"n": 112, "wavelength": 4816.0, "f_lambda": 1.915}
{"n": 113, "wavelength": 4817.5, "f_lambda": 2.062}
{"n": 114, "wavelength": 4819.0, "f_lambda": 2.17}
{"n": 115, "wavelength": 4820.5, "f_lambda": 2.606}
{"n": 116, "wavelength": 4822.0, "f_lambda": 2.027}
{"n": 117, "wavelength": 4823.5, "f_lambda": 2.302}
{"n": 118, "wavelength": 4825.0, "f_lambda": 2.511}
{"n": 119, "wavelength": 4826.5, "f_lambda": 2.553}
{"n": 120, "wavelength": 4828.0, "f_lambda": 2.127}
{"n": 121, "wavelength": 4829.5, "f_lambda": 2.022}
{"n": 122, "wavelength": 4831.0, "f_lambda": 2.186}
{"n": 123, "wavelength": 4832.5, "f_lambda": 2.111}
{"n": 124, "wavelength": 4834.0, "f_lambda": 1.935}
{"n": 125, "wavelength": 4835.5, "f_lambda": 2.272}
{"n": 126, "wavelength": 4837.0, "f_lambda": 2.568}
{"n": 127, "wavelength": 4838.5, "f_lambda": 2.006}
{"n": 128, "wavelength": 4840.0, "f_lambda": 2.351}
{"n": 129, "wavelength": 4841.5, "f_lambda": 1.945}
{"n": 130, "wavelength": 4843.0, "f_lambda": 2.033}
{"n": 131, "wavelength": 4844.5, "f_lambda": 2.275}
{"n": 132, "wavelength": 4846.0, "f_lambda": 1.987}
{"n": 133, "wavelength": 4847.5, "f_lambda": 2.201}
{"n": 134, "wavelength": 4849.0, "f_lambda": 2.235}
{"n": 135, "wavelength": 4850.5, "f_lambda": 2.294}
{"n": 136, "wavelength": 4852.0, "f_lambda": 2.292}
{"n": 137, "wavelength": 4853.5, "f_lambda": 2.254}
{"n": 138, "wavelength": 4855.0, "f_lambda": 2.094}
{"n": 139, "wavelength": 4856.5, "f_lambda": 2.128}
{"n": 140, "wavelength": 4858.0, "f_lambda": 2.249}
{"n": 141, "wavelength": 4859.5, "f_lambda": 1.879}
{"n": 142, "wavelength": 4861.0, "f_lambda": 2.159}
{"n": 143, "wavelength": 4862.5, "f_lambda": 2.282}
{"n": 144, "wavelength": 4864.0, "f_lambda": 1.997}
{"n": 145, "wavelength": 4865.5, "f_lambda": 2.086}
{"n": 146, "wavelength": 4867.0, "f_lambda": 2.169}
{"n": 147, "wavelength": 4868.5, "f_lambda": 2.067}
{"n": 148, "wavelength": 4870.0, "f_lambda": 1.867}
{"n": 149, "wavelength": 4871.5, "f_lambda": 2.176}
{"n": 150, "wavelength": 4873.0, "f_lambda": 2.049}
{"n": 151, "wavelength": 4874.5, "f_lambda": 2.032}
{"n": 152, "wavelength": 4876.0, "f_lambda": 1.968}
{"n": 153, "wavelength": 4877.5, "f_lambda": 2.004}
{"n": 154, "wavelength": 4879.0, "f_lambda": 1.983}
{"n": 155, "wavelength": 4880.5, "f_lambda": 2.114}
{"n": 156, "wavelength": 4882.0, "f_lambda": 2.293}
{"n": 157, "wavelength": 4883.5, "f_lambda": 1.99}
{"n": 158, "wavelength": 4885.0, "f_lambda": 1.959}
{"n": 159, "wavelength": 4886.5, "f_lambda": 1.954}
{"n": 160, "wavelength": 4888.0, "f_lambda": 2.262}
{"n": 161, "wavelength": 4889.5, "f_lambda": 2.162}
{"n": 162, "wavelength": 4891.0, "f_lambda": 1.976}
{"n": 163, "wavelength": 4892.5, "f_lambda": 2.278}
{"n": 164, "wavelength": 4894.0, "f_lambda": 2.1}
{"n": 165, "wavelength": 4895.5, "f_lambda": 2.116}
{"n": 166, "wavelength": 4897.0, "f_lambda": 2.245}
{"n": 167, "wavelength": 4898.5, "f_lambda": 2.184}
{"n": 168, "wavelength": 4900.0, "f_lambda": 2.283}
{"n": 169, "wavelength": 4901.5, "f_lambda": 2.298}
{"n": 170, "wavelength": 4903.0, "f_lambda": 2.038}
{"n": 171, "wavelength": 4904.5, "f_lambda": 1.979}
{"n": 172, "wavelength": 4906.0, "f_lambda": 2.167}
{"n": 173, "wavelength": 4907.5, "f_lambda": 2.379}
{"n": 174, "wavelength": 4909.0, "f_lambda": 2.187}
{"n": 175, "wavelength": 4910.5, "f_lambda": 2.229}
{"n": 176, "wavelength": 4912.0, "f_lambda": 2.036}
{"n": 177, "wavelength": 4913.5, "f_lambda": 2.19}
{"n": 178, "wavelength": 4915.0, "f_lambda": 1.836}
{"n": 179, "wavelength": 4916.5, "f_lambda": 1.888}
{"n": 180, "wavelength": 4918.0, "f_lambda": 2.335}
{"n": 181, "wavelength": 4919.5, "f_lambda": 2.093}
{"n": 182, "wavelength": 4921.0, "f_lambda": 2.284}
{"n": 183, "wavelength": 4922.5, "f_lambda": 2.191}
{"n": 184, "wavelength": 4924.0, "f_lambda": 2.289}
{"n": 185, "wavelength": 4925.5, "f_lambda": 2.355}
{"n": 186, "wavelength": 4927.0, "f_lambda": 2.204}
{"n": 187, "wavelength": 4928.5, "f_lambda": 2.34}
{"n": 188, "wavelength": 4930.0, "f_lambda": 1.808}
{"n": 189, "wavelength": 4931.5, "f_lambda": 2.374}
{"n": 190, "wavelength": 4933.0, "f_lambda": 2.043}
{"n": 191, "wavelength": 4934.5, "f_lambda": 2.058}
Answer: 3.5 AA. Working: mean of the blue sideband 2.29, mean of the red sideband 2.17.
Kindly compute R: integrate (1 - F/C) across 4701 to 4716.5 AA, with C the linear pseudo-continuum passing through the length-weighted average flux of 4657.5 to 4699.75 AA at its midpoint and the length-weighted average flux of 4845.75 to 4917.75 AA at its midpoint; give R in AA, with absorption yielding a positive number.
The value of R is 0.6 AA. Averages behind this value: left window 2.36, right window 2.12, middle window 2.23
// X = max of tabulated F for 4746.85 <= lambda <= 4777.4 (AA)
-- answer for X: 2.425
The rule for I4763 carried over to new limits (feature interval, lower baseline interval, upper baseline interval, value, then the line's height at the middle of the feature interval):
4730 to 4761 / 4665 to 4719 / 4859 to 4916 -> 1.77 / 2.24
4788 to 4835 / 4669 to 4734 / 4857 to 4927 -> 0.55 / 2.18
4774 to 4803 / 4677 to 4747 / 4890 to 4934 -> 0.81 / 2.19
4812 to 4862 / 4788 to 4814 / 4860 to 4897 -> -1.62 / 2.11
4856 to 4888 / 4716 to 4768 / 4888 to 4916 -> 1.05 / 2.14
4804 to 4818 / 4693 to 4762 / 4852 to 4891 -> 0.19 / 2.12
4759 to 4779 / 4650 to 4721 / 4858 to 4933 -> 1.61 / 2.24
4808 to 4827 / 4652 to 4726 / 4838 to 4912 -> -0.16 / 2.18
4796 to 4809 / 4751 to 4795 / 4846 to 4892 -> -0.17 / 2.11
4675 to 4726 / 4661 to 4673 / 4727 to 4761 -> 0.31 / 2.26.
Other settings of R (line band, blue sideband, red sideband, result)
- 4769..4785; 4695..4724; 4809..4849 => 0.63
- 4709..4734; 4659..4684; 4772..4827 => 1.40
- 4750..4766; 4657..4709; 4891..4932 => 1.24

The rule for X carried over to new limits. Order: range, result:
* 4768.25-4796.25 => 2.261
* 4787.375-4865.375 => 2.606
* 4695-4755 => 2.538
